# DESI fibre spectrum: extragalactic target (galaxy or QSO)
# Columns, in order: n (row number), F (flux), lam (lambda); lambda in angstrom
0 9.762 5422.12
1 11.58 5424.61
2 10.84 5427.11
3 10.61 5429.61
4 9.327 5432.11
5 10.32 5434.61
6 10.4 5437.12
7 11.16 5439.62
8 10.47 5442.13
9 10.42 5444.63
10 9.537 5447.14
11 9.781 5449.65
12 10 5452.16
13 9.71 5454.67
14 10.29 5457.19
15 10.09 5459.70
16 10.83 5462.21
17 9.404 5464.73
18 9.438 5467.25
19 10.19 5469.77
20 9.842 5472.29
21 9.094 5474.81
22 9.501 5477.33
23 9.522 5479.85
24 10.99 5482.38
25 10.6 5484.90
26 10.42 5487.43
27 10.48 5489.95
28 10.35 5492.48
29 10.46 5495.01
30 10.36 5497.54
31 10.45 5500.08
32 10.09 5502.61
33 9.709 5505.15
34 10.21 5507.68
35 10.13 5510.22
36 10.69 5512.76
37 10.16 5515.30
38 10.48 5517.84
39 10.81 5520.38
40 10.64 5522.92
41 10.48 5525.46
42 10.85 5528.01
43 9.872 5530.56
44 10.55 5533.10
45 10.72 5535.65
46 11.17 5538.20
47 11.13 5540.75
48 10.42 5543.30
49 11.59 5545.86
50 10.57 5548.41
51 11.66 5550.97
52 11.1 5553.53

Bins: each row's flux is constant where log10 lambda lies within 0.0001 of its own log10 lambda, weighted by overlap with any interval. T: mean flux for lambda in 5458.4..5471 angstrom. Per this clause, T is 9.99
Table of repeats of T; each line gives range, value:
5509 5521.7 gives 10.5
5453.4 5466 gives 10.1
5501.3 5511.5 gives 10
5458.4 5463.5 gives 10.5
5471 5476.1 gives 9.48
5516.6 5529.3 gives 10.7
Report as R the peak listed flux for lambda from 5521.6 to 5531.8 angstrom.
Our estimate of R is 10.85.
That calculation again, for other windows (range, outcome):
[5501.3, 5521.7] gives 10.81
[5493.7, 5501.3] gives 10.46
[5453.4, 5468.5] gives 10.83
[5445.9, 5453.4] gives 10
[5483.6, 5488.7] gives 10.6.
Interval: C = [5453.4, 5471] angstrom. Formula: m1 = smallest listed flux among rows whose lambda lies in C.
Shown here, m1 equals 9.404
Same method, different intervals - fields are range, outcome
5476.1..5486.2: 9.501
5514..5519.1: 10.16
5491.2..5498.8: 10.35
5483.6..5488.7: 10.42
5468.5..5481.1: 9.094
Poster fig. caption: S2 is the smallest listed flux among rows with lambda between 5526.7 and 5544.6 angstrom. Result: 9.872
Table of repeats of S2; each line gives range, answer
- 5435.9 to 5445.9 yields 10.4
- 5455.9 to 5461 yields 10.09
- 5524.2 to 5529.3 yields 10.48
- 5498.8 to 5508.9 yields 9.709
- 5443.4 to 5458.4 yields 9.537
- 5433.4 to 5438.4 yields 10.32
